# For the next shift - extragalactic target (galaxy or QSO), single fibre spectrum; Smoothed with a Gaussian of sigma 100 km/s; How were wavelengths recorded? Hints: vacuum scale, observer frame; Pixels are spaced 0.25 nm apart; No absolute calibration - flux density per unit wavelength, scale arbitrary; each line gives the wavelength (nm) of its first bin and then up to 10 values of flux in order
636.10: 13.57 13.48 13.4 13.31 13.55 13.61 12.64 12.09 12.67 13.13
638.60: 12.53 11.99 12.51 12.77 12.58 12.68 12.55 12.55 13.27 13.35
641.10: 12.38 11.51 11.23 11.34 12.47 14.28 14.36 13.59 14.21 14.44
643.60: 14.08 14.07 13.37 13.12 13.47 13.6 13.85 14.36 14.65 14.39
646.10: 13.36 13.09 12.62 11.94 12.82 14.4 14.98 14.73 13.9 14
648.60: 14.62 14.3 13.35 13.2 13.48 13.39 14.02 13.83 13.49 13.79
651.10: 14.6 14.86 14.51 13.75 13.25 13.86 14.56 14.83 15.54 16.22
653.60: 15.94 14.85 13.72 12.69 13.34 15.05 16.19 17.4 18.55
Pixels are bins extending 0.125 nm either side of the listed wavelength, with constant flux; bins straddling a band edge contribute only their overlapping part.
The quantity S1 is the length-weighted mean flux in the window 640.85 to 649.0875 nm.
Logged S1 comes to 13.5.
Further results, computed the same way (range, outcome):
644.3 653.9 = 14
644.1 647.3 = 13.5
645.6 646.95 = 13.2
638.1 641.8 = 12.5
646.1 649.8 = 13.7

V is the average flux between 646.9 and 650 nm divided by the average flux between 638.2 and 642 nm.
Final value 1.1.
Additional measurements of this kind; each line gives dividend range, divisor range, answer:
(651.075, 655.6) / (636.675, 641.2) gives 1.16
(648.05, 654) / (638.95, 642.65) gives 1.13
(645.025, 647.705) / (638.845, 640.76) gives 1.08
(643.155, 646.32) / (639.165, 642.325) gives 1.11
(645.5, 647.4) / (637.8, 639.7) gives 1.06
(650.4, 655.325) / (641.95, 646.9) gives 1.06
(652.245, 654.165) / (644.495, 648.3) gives 1.09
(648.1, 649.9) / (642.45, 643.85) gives 0.98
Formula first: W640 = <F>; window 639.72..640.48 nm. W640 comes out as 12.6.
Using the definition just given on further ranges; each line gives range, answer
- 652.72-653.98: 15.5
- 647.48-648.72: 14.4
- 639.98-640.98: 12.9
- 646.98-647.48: 13.6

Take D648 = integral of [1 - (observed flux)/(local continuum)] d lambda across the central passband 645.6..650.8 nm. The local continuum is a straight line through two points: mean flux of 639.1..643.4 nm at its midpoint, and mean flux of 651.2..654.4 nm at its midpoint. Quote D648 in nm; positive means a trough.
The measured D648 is 0.060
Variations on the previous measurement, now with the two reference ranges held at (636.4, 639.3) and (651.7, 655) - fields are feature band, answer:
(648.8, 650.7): 0.06 nm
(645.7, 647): 0.06 nm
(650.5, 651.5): 0.00 nm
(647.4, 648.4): -0.04 nm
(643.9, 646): -0.04 nm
